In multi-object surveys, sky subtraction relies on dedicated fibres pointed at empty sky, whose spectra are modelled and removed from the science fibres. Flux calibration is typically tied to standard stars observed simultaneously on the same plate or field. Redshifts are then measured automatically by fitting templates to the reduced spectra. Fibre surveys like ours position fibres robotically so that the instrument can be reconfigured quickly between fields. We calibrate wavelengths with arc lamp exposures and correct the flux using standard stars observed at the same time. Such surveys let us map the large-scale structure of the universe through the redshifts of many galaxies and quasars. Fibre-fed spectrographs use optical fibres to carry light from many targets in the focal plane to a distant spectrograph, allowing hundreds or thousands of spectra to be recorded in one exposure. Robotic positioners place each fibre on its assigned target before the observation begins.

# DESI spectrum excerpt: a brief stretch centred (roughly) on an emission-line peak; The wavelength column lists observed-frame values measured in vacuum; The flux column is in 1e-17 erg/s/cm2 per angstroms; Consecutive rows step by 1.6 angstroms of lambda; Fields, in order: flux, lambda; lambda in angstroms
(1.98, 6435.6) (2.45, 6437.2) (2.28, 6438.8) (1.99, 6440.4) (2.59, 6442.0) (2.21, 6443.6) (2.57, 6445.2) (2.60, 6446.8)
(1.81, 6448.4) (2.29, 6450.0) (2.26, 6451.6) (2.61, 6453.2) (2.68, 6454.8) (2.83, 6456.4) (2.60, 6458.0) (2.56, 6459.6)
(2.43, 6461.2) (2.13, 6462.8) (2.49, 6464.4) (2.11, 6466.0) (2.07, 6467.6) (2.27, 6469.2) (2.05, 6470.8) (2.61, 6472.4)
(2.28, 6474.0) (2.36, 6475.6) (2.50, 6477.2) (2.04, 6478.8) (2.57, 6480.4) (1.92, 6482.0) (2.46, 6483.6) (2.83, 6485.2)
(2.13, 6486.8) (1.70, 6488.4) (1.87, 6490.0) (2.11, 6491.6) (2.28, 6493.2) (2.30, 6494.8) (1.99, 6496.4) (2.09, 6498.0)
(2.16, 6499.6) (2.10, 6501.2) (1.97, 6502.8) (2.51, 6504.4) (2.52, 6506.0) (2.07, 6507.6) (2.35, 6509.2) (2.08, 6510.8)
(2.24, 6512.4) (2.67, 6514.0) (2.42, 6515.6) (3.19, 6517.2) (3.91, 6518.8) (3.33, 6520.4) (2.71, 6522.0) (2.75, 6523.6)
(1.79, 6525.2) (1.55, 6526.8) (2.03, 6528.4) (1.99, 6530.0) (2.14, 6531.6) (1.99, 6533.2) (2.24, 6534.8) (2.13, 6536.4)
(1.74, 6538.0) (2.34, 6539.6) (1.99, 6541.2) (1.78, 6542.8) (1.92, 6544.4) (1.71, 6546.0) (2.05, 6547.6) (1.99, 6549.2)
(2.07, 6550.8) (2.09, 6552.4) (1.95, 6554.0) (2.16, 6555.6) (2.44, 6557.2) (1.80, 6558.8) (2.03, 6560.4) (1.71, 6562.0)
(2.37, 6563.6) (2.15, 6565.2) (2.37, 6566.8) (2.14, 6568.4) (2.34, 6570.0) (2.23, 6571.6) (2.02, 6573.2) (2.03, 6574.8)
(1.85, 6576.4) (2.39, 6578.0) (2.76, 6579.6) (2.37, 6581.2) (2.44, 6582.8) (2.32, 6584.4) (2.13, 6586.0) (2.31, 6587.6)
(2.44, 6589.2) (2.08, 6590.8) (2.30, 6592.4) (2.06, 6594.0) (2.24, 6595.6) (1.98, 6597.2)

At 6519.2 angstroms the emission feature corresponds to [O III]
